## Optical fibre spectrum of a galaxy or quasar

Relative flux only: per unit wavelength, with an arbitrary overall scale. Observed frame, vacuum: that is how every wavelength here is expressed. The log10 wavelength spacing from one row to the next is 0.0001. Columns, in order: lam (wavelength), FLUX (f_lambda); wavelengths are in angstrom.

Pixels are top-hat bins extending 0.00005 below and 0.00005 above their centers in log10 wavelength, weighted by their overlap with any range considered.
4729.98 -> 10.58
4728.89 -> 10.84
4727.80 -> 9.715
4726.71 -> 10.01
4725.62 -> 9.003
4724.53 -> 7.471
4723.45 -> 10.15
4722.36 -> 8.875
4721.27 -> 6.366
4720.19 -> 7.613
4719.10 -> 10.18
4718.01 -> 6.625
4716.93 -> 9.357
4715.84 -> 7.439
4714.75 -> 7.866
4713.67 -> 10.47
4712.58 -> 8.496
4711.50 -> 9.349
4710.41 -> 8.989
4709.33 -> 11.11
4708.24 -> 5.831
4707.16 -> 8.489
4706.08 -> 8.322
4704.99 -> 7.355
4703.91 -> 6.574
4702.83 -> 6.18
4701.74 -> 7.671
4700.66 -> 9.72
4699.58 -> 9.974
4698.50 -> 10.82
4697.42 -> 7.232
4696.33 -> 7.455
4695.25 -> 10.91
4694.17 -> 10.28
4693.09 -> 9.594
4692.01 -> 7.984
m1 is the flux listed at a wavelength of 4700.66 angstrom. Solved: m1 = 9.72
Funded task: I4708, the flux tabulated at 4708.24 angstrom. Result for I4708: 5.831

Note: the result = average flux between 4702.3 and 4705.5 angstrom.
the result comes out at 6.71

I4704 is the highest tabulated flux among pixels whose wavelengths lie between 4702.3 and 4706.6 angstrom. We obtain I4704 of 8.322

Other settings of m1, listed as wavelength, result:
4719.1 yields 10.18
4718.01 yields 6.625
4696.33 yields 7.455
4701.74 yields 7.671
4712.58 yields 8.496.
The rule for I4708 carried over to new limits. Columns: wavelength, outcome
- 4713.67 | 10.47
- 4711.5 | 9.349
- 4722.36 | 8.875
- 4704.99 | 7.355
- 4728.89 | 10.84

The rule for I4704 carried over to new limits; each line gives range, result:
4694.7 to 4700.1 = 10.91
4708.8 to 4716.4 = 11.11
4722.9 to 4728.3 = 10.15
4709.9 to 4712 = 9.349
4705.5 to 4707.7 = 8.489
